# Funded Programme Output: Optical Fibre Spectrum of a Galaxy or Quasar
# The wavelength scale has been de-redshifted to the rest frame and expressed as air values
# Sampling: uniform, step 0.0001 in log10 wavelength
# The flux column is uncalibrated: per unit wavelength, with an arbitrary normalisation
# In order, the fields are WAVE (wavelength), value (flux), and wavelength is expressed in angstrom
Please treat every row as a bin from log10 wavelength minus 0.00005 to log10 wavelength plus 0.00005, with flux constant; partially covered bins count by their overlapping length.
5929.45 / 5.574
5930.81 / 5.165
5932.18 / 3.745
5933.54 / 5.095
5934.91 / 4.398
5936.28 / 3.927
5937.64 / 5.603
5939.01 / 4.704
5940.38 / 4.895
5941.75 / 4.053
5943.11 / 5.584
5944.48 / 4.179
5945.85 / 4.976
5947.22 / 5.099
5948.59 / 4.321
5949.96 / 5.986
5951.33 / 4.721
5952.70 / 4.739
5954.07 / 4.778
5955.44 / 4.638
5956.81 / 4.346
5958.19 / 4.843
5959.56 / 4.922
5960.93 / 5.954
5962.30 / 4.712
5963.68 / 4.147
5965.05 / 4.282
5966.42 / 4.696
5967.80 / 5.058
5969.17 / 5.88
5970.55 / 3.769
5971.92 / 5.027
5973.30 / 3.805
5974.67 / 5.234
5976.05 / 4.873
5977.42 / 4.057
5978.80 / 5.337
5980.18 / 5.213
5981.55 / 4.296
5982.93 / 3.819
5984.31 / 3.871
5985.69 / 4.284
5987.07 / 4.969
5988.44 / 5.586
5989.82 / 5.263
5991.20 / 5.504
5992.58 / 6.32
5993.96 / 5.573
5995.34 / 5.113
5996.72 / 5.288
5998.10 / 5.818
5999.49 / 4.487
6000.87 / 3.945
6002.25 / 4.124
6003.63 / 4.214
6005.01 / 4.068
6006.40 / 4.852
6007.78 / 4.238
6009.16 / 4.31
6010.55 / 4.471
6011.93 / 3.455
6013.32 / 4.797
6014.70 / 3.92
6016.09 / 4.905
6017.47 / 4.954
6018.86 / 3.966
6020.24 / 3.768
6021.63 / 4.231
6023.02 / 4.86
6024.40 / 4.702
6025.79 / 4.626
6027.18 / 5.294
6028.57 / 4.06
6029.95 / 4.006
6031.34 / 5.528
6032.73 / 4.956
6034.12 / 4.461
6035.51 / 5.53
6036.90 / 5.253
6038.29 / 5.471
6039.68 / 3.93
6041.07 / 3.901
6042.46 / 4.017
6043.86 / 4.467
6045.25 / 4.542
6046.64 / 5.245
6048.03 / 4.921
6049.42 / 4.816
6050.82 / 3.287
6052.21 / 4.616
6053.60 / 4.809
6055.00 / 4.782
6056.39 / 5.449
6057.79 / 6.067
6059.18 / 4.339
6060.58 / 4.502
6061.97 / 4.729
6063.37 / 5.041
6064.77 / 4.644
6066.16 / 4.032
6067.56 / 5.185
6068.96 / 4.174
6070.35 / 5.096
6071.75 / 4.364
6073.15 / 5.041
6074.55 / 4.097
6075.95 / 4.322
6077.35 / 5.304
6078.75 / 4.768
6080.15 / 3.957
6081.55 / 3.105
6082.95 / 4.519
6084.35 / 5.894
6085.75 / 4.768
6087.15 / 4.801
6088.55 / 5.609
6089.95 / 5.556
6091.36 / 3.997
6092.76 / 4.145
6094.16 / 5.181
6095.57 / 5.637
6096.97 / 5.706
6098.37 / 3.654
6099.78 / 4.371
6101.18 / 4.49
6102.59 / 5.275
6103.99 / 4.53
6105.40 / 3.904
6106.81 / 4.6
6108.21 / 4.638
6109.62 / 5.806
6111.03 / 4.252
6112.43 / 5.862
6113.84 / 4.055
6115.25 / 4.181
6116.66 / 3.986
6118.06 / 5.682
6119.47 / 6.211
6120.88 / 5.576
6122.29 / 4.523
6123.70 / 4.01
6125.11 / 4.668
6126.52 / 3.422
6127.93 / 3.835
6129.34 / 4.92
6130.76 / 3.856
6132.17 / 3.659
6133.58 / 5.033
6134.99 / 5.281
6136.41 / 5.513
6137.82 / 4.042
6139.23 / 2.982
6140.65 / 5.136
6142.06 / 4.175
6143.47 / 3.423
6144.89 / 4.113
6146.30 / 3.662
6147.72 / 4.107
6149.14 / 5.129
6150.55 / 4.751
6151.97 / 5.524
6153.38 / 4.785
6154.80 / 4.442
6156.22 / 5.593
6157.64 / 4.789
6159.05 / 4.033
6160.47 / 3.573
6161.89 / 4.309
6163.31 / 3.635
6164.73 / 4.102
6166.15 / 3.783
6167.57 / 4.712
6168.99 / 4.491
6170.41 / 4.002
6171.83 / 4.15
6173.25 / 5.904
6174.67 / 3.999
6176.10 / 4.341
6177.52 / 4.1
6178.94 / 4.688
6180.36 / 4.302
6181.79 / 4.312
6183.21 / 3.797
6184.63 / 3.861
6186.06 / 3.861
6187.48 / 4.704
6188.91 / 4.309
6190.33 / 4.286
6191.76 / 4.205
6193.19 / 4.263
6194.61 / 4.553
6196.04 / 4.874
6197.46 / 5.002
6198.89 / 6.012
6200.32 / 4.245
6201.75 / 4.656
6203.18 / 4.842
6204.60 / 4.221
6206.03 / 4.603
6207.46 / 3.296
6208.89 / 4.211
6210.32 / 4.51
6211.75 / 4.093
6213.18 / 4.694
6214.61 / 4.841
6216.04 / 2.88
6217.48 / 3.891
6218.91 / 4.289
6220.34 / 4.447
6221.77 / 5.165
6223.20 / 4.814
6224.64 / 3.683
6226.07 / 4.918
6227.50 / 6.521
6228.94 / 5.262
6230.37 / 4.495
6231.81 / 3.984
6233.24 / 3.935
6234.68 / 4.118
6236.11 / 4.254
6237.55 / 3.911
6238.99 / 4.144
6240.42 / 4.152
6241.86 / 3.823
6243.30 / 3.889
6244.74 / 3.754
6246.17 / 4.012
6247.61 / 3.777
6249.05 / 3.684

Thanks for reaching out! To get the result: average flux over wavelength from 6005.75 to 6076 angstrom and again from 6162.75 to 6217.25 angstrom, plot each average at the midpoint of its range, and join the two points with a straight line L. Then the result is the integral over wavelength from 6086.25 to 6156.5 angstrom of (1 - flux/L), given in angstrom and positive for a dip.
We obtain -2.7 angstrom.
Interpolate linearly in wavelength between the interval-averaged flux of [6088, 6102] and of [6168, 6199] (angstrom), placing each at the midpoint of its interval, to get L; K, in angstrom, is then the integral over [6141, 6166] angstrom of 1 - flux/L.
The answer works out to 1.1 angstrom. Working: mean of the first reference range 4.83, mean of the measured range 4.36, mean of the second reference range 4.43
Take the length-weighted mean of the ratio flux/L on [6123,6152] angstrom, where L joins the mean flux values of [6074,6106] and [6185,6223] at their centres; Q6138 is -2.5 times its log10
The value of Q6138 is 0.06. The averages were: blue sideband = 4.68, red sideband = 4.42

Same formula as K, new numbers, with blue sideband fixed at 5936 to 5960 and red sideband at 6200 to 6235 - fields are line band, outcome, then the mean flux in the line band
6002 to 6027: 1.8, 4.38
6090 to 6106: -0.2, 4.67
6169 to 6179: 0.1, 4.44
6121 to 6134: 0.9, 4.26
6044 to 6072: -0.5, 4.73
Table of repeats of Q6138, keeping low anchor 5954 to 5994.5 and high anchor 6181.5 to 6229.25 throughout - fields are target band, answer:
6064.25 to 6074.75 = 0.02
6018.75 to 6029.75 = 0.07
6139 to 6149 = 0.13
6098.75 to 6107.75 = 0.03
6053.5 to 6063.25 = -0.06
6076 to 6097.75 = -0.04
